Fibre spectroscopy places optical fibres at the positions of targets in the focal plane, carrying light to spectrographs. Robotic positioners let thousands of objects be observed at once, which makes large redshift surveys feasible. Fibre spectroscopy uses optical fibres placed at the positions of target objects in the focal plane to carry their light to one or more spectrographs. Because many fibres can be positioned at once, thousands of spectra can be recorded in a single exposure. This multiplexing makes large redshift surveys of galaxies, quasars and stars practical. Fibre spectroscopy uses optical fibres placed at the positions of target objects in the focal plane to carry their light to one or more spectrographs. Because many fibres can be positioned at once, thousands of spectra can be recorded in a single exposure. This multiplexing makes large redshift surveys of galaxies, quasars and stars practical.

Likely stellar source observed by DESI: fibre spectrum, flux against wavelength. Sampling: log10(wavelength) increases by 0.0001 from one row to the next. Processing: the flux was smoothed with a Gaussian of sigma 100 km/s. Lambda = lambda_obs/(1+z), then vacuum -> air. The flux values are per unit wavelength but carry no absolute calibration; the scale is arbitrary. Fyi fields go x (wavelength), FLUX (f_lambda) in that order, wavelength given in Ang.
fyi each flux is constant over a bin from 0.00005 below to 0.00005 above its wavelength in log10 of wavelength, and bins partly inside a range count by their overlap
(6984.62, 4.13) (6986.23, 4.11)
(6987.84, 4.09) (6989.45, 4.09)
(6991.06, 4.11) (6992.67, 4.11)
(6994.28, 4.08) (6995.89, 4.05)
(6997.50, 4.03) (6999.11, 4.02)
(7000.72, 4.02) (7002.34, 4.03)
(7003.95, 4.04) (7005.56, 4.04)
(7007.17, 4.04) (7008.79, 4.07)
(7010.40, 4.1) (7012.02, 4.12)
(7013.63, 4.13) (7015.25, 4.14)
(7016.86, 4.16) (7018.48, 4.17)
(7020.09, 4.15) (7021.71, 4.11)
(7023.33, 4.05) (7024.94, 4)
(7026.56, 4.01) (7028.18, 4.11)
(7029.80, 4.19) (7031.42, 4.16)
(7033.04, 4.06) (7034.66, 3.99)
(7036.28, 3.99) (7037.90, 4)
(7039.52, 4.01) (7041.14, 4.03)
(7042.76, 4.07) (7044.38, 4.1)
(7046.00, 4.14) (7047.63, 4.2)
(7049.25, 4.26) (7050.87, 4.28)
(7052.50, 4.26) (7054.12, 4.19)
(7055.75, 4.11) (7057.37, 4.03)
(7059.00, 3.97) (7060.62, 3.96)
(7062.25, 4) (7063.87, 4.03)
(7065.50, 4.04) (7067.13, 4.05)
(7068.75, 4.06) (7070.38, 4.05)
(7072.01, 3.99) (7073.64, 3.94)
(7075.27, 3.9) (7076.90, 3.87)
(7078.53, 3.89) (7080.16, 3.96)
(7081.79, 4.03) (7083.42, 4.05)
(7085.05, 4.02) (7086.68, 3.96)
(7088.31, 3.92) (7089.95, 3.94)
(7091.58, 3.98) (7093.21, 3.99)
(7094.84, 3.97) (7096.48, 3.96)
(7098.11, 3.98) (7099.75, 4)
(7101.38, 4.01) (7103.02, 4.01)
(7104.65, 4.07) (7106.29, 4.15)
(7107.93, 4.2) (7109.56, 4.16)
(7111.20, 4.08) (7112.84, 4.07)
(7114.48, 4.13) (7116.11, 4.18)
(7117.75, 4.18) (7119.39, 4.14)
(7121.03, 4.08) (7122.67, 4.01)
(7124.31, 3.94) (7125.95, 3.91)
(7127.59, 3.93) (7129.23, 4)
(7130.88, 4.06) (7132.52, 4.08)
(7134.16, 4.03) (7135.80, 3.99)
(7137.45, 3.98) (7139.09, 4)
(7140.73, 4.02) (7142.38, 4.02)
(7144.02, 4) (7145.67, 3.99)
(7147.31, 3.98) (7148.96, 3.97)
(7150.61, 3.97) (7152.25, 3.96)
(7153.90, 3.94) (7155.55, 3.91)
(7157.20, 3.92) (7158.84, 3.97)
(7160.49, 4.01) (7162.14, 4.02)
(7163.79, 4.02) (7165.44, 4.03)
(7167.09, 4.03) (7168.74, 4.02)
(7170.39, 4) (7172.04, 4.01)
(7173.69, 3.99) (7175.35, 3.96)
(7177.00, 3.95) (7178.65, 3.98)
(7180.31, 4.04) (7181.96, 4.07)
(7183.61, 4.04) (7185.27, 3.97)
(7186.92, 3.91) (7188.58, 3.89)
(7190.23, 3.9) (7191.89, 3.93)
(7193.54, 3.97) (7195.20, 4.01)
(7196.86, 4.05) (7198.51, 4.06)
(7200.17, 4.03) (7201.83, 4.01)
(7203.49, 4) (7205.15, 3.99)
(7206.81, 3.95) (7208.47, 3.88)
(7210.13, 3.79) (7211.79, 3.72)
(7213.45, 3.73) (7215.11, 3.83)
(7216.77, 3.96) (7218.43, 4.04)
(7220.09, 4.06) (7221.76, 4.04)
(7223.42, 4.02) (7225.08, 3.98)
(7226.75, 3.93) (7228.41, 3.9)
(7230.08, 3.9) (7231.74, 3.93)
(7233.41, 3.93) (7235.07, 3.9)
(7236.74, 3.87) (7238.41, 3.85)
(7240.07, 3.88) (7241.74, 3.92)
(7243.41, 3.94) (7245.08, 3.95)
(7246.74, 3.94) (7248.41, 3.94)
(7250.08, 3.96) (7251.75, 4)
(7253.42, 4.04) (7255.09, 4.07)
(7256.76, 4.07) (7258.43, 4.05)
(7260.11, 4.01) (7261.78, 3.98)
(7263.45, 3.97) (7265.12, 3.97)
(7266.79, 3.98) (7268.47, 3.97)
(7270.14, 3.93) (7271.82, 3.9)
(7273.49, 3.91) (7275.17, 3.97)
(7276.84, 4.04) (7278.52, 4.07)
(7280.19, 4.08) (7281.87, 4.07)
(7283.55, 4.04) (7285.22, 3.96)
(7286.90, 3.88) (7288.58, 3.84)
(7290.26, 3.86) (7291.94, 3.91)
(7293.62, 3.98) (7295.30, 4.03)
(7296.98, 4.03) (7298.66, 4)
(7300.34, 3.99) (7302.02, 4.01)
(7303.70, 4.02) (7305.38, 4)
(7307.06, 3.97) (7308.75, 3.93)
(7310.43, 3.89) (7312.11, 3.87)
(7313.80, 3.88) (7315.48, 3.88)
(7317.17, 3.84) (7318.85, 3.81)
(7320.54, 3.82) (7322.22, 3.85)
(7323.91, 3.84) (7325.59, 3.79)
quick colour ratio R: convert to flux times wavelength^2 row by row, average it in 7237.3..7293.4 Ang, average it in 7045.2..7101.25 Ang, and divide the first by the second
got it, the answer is 1.04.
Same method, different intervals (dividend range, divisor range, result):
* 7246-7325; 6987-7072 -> 1.04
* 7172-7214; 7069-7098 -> 1.03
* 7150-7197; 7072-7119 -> 1.01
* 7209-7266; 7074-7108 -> 1.03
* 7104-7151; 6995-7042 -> 1.03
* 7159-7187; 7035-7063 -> 1.01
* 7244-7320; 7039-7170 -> 1.03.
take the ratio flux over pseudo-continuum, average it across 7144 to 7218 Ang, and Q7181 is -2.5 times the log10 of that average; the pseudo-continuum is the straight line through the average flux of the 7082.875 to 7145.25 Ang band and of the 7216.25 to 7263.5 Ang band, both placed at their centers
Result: 0.01 mag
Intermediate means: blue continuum 4.03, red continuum 3.97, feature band 3.96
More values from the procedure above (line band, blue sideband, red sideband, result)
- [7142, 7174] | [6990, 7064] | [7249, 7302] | 0.01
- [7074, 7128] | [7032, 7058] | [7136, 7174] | 0.01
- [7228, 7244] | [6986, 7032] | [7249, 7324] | 0.02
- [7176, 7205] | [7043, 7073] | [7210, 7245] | -0.01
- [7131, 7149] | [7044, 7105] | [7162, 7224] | 0.00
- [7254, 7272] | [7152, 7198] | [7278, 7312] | 0.00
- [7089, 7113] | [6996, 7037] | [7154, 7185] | 0.00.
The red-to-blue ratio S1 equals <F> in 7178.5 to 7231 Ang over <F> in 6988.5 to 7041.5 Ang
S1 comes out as 0.97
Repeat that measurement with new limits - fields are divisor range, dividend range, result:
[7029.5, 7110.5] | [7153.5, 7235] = 0.98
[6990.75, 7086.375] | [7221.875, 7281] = 0.98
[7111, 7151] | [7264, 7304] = 0.99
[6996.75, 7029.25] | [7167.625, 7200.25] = 0.98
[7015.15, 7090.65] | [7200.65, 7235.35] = 0.97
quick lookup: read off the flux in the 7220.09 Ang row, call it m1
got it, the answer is 4.06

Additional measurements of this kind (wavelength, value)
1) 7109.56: 4.16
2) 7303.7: 4.02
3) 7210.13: 3.79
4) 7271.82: 3.9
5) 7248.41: 3.94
